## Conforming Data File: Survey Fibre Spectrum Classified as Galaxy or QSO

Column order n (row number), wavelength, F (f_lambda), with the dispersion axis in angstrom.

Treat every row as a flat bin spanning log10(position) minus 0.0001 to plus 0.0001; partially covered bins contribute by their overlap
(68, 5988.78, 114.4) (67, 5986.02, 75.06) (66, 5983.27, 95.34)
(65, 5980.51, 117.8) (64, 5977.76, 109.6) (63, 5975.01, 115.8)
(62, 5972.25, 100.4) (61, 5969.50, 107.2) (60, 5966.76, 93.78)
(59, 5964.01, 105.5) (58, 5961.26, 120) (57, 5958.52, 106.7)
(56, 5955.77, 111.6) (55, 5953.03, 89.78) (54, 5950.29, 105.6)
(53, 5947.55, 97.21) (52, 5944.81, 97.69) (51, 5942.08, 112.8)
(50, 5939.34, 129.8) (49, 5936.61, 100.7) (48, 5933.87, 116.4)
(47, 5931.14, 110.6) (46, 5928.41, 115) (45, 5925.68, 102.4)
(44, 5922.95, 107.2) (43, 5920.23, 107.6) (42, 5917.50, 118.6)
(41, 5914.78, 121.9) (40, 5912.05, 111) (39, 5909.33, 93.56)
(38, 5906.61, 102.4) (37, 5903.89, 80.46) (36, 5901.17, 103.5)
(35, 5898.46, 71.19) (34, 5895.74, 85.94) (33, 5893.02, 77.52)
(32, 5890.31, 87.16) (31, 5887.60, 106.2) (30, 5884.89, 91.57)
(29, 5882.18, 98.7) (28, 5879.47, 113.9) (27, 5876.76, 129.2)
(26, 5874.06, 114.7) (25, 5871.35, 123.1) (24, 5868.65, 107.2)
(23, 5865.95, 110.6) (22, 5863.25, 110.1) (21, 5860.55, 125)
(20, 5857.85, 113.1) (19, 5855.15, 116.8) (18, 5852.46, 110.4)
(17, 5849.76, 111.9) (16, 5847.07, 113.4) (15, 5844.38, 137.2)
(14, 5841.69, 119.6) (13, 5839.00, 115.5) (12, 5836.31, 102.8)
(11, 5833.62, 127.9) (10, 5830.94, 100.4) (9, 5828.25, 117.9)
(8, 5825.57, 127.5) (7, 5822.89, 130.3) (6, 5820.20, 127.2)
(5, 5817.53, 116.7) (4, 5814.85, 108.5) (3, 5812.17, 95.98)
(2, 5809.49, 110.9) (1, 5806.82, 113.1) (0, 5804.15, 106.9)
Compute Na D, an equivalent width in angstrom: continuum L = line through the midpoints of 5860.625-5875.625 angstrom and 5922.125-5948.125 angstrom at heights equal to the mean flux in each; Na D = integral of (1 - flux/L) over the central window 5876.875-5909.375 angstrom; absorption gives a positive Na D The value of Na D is 5.4 angstrom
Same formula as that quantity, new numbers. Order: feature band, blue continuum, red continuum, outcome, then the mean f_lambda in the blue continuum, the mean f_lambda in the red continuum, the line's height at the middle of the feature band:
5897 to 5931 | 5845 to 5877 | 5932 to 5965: 2.35 angstrom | 116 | 108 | 111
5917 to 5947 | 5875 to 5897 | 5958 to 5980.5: -1.78 angstrom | 99.1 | 108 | 104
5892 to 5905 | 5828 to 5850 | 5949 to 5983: 3.24 angstrom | 116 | 107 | 112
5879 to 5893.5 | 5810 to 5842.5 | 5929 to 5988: 2.01 angstrom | 116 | 106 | 111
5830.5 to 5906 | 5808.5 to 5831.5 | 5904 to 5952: 3.35 angstrom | 116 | 108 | 112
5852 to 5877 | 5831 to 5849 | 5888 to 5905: -2.90 angstrom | 118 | 85.6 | 104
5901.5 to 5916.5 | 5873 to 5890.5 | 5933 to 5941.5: 1.18 angstrom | 107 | 115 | 111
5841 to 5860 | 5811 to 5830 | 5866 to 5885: -0.49 angstrom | 118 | 112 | 115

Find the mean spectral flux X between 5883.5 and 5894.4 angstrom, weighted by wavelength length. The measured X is 90.6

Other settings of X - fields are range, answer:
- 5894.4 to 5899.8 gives 78.5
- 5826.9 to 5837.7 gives 112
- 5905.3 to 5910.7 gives 98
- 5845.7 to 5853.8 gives 112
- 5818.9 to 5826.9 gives 128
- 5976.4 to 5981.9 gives 114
